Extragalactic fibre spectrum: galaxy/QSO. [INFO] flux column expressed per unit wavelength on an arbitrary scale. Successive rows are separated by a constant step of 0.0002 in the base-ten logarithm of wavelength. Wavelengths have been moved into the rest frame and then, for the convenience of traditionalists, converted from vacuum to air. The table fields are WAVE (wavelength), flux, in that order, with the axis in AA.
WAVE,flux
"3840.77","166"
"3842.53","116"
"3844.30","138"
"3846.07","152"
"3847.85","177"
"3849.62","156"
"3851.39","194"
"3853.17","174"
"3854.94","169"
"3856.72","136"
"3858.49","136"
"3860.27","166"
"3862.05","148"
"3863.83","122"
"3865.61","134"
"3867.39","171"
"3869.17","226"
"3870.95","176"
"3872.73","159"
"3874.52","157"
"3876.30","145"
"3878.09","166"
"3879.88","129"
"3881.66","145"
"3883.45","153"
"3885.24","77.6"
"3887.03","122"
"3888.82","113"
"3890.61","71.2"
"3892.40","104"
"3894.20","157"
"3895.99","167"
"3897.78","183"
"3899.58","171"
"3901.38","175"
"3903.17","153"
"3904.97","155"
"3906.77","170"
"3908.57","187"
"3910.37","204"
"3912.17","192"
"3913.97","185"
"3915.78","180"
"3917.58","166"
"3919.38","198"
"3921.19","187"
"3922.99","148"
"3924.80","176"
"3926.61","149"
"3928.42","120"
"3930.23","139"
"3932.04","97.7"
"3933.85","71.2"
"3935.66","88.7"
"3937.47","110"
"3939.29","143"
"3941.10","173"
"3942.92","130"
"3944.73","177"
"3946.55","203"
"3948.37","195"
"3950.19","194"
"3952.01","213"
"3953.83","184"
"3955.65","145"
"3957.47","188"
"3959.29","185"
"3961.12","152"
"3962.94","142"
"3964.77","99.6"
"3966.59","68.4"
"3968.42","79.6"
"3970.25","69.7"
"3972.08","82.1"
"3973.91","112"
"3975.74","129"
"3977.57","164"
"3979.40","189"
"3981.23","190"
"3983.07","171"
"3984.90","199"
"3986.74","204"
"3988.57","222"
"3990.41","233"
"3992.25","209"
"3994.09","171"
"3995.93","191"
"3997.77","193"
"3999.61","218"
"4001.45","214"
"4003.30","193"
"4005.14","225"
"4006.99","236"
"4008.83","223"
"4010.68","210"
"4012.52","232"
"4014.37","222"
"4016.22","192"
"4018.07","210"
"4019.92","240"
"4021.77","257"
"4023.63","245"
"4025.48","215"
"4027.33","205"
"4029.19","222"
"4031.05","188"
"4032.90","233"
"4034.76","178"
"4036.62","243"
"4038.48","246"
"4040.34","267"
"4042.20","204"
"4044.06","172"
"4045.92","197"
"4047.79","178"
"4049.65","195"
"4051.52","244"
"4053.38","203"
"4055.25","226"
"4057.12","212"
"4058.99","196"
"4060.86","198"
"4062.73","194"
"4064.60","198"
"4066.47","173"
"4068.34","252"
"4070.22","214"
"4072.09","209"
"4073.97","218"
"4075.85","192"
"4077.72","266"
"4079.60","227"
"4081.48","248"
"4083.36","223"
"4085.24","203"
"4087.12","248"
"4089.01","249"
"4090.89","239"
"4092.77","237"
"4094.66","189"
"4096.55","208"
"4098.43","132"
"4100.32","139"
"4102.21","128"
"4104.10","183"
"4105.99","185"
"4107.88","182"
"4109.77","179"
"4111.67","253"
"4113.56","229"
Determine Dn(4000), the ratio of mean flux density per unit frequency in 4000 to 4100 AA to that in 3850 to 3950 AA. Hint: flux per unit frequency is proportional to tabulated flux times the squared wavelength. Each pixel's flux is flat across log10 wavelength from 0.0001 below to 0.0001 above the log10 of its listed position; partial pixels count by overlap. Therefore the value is 1.51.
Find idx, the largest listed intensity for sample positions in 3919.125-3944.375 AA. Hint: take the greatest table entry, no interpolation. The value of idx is 198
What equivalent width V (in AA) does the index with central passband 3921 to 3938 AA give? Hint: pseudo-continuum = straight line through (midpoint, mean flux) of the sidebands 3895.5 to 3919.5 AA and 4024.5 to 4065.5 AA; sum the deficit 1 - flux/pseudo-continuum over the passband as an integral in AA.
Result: 5.18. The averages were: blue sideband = 177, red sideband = 210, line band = 127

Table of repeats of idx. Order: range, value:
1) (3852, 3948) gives 226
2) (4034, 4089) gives 267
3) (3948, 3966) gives 213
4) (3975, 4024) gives 257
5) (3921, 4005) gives 233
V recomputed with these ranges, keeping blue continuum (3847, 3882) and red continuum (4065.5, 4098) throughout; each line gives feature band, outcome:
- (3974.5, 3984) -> 1.3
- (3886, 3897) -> 3.0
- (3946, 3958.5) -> -0.3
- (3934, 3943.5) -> 3.0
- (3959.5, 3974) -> 6.5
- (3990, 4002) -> -0.3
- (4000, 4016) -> -1.4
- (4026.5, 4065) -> 0.3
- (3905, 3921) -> -0.9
